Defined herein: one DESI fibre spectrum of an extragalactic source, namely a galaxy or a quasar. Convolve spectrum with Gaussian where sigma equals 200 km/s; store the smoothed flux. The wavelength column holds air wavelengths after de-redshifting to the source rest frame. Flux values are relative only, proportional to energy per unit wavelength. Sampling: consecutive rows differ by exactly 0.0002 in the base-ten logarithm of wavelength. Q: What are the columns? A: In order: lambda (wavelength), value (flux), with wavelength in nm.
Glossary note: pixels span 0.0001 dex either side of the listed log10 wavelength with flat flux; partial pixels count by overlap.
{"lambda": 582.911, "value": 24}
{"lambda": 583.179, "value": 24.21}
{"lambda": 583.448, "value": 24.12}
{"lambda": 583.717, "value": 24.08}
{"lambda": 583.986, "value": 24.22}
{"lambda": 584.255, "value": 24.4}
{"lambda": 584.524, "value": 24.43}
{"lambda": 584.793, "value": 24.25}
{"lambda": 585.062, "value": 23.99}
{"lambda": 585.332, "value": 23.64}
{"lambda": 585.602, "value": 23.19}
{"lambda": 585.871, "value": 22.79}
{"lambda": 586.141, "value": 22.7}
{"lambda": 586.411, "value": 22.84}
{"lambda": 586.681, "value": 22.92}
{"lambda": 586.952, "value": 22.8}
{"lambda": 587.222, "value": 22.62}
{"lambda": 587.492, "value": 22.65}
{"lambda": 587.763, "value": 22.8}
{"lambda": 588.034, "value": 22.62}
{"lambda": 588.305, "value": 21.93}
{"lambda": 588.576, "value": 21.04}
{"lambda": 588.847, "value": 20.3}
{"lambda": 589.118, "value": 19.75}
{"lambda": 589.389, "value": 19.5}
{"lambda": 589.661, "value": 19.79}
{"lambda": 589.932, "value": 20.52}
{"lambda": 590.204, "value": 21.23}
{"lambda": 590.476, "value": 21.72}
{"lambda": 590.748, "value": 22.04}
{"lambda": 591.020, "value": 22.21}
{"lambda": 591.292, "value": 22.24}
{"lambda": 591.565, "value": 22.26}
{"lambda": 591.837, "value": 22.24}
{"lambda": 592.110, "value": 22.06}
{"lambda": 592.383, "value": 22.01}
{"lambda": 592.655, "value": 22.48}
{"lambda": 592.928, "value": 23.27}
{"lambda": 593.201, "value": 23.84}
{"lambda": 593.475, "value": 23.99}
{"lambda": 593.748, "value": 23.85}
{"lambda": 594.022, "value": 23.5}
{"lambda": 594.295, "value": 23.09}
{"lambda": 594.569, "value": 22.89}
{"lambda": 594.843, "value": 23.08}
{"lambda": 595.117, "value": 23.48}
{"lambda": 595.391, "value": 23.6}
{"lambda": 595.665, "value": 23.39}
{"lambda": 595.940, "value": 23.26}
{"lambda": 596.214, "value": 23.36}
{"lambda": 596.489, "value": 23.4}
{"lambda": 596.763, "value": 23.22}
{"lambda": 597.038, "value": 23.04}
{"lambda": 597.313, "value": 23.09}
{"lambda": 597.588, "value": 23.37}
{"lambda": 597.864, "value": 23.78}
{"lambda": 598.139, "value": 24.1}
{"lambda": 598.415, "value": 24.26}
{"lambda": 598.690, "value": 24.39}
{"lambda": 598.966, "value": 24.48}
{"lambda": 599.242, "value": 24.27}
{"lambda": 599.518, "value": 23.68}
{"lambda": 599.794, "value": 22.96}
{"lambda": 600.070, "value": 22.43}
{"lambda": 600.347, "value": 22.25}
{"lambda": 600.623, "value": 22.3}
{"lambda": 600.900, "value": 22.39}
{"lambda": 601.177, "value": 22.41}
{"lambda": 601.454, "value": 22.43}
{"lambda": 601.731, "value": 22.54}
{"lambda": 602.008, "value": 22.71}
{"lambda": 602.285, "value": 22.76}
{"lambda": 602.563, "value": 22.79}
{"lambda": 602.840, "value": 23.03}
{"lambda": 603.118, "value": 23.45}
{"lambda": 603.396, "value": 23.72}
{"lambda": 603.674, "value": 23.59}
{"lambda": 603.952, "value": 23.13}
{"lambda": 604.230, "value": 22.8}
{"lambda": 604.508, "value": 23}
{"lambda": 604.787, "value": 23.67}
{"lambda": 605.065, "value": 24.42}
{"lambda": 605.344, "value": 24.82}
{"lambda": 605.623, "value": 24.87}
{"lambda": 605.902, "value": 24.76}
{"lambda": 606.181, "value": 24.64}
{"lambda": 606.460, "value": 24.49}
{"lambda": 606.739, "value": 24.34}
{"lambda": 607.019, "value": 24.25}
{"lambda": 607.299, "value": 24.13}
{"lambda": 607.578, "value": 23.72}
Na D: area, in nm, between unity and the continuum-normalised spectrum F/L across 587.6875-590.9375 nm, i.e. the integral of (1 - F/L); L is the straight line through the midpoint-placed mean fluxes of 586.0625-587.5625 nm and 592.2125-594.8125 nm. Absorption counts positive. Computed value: 0.260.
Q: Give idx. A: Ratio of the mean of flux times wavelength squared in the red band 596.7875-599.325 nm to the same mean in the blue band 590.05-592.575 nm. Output 1.1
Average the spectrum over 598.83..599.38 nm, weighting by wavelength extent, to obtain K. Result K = 24.4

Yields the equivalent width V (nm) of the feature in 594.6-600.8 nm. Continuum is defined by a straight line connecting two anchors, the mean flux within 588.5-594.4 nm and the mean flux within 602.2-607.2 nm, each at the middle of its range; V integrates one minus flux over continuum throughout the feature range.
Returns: -0.154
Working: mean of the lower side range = 22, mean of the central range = 23.4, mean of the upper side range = 23.8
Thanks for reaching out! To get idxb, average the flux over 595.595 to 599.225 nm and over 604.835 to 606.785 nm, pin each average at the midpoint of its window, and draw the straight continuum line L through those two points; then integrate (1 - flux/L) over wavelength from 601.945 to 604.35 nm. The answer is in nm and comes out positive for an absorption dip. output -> 0.12 nm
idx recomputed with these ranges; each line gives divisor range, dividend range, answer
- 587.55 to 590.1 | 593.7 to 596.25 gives 1.14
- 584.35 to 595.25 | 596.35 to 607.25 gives 1.09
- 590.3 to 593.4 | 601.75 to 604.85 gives 1.07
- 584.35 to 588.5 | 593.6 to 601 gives 1.05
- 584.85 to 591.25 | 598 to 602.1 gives 1.10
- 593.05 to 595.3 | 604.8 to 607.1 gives 1.09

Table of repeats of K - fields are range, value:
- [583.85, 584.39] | 24.3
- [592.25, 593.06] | 22.6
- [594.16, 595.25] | 23.1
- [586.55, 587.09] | 22.8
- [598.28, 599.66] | 24.2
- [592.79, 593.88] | 23.7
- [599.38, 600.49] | 22.8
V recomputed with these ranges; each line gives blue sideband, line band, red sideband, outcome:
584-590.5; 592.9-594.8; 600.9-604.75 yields -0.08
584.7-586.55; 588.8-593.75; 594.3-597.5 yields 0.31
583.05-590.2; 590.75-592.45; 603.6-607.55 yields 0.06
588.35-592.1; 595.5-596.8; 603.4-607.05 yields -0.06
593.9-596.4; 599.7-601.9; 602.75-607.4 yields 0.11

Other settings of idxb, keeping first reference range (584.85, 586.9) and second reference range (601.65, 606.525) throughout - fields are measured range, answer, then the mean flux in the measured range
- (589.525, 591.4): 0.15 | 21.4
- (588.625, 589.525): 0.13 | 20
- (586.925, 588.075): 0.03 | 22.7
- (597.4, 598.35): -0.01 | 23.7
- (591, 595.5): 0.08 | 23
